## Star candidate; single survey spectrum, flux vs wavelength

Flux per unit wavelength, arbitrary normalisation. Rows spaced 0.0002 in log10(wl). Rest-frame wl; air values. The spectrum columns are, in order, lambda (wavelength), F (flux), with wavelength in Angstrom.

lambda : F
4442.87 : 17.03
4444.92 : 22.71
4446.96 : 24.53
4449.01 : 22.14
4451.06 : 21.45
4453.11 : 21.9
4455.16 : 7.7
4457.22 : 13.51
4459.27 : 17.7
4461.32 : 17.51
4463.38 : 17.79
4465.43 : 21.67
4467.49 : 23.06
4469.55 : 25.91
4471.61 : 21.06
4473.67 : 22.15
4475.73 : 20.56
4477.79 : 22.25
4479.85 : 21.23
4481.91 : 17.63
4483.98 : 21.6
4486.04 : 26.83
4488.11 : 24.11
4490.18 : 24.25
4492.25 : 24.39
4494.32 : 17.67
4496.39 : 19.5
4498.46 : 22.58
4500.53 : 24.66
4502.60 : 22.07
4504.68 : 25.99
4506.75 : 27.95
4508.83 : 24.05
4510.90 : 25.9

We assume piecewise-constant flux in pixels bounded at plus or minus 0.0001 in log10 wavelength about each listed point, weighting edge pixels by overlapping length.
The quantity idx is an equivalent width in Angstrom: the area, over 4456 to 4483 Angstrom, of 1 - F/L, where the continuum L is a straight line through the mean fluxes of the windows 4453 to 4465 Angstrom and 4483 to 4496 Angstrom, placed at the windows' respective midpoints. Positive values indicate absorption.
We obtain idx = -2.7 Angstrom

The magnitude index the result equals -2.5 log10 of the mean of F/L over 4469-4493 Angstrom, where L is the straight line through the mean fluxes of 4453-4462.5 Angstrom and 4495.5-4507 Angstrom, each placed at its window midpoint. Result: -0.16 mag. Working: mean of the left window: 15.1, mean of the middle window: 22.6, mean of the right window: 23.6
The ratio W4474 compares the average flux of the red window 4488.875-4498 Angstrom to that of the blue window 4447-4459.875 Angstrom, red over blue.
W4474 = 1.20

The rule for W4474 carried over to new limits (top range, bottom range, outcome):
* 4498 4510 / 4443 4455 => 1.17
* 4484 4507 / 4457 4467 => 1.28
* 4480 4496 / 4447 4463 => 1.24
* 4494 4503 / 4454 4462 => 1.53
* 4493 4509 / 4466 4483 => 1.06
